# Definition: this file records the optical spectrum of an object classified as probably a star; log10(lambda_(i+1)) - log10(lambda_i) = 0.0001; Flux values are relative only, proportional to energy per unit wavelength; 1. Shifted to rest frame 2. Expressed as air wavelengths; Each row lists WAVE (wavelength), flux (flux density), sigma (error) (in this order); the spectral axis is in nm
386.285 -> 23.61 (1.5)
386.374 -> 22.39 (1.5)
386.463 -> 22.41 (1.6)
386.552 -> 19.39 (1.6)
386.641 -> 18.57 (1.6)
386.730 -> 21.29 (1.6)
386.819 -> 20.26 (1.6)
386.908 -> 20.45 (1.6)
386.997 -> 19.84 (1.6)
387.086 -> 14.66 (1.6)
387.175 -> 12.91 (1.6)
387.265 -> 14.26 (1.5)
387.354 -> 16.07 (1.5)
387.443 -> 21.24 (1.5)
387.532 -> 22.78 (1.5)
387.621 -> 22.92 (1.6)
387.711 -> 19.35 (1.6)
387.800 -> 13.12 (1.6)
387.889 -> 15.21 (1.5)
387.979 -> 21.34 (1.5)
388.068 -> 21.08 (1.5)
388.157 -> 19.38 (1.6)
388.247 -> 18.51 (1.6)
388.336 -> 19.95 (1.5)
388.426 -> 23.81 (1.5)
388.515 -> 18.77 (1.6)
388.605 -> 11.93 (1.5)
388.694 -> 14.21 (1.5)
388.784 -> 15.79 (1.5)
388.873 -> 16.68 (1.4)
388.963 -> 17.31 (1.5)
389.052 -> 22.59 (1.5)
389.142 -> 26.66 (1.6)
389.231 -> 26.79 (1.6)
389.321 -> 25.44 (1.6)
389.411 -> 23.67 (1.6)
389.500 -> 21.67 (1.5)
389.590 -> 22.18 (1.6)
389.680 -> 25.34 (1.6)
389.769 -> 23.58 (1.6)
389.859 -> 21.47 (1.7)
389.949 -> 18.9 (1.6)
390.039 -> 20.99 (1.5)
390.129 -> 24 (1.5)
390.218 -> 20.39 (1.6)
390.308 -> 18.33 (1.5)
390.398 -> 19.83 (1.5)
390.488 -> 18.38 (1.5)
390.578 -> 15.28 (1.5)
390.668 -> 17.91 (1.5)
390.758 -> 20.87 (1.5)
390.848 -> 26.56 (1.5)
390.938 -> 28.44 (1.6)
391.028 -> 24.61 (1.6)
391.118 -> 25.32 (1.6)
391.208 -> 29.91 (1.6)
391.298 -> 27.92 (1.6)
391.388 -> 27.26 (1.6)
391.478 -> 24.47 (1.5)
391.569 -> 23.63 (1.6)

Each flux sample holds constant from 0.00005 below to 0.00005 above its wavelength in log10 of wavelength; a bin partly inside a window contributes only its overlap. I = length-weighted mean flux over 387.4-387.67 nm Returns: 22.3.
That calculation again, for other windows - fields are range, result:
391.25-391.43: 27.7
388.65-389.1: 17.4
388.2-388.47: 20.7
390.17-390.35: 19.6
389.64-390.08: 22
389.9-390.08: 19.9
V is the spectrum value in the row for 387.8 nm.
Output 13.12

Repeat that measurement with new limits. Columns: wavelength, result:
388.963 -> 17.31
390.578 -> 15.28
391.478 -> 24.47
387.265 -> 14.26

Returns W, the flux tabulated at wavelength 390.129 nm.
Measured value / 24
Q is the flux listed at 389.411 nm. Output 23.67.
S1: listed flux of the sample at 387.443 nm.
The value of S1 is 21.24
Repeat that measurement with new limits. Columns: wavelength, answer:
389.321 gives 25.44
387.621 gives 22.92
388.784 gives 15.79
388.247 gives 18.51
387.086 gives 14.66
